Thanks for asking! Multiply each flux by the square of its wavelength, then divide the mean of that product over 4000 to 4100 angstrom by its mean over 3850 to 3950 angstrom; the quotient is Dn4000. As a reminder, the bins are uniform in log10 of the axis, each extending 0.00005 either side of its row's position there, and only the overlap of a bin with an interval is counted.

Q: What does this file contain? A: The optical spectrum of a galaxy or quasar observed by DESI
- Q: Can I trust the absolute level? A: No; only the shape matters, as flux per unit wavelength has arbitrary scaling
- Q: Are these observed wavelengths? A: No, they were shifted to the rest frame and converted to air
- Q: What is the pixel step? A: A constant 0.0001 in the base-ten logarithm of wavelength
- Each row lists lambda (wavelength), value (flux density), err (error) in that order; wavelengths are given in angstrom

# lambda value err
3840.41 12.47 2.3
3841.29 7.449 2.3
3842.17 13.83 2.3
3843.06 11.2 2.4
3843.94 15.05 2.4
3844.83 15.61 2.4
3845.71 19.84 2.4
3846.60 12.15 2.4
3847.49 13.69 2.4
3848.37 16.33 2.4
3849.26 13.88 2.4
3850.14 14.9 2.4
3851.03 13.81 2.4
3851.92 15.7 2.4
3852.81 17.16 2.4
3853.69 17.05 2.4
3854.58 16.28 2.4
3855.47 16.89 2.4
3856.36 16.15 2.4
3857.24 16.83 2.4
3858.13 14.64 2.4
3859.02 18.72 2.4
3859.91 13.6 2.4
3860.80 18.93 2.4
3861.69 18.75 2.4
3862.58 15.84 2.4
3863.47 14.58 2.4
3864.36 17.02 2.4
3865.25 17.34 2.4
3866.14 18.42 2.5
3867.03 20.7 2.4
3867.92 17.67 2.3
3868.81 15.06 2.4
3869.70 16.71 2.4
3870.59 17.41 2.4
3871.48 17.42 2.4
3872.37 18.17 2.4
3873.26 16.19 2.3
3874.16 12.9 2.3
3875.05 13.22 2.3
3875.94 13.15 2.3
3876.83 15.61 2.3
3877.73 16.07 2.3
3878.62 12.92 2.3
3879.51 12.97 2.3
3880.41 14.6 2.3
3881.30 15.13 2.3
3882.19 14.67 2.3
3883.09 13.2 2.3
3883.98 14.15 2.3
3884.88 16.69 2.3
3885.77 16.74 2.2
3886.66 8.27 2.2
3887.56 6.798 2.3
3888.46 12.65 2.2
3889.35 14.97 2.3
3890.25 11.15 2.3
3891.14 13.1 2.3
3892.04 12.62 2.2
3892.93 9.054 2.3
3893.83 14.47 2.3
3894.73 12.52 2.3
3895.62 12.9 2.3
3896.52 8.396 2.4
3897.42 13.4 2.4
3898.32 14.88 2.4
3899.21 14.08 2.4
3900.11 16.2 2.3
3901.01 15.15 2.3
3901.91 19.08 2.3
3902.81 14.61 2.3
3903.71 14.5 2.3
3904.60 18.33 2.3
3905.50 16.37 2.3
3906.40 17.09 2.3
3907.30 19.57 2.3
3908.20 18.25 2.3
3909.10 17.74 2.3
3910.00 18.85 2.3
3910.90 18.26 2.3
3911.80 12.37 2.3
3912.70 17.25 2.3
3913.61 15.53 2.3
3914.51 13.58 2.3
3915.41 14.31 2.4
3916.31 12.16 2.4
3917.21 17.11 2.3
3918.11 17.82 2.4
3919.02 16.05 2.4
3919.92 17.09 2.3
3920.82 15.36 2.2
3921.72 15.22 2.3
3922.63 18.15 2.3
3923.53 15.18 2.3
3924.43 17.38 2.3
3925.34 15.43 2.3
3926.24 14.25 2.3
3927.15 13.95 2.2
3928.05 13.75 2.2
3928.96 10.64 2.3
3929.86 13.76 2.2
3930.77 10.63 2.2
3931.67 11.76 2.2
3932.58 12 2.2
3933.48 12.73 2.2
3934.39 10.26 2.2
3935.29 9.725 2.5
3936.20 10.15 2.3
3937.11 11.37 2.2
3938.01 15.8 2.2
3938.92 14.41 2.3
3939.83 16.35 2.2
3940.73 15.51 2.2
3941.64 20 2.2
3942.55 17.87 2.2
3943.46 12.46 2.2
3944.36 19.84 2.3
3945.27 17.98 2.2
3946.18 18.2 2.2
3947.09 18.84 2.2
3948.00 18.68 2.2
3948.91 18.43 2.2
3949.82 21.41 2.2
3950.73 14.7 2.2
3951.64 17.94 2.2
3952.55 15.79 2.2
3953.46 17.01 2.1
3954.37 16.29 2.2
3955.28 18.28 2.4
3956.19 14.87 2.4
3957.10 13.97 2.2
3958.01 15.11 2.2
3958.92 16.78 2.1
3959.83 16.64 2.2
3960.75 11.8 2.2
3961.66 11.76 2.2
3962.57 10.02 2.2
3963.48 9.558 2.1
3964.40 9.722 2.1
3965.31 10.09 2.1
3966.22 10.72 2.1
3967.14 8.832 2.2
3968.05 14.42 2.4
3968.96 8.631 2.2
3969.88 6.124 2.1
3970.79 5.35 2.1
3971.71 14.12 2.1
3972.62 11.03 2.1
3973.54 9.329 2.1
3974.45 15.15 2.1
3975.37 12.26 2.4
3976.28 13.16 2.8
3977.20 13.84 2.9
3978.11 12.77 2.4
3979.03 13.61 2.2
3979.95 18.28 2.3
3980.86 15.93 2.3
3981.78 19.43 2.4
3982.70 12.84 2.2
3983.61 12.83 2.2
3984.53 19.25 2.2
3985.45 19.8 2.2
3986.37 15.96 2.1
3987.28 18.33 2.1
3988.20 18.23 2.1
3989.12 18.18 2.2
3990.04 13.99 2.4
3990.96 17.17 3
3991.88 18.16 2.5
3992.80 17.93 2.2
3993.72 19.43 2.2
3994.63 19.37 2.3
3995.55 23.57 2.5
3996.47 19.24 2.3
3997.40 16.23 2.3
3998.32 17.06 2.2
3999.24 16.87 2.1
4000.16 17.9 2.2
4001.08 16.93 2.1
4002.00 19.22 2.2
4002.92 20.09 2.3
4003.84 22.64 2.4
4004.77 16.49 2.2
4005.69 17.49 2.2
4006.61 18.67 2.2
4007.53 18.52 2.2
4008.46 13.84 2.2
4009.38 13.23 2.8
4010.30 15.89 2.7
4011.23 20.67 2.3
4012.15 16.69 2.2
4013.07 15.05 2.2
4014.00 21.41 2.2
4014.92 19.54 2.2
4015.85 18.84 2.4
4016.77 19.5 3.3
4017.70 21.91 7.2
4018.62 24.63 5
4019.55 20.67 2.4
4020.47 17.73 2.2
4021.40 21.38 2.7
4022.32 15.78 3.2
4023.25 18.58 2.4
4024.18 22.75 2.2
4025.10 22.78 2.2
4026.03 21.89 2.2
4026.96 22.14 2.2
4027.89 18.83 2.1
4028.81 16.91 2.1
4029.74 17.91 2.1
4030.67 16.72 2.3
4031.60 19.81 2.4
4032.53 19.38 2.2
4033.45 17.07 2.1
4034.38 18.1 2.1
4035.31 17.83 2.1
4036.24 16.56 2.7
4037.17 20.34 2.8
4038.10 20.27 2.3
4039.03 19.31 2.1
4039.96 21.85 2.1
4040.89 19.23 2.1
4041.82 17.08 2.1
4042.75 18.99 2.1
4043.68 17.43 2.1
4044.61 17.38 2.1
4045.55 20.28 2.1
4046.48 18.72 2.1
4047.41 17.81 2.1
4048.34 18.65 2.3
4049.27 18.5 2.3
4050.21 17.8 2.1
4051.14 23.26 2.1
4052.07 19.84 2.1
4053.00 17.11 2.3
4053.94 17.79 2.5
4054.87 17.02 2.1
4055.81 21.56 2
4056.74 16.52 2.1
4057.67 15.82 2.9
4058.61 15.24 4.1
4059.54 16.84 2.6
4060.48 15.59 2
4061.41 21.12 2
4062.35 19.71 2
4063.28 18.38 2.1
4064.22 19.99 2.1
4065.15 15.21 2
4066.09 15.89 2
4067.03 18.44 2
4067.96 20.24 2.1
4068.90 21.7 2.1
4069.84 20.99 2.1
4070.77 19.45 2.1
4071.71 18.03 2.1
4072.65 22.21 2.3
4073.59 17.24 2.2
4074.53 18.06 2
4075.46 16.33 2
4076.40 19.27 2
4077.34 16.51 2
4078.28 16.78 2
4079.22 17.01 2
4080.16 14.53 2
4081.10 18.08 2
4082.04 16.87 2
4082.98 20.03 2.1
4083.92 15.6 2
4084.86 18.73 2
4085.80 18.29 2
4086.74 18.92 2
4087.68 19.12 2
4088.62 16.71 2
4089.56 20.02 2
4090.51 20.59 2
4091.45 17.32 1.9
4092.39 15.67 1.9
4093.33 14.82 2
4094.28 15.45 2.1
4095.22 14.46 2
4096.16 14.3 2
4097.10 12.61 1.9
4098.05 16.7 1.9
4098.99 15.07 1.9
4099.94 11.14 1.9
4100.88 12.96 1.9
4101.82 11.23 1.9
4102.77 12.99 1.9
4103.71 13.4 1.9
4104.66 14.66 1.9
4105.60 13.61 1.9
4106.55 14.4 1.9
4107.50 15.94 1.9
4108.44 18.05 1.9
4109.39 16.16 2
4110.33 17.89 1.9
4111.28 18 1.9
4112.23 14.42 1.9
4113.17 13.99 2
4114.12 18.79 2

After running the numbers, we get 1.3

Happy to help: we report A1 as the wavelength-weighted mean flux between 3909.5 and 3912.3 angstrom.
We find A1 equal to 16.5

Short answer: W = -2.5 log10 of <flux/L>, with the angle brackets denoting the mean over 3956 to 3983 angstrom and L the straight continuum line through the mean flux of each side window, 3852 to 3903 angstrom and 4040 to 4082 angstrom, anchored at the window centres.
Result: 0.310 mag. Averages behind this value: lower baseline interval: 15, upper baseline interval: 18.3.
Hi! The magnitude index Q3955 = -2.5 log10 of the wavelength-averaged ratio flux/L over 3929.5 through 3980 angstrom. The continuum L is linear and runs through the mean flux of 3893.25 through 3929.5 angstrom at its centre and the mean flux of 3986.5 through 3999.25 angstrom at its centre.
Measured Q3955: 0.21 mag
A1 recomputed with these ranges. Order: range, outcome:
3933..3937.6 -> 10.9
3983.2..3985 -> 16.1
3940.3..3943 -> 17.8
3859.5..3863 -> 16.8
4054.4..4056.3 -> 19.3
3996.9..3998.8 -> 16.6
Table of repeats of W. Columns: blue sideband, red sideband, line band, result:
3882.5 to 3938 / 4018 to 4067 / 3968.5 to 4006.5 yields 0.065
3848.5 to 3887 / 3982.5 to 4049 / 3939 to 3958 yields 0.010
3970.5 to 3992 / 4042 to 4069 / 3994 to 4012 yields -0.137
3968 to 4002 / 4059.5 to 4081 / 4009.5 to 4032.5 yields -0.163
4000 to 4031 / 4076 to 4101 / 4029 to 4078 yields -0.046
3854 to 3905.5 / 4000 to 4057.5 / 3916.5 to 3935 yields 0.128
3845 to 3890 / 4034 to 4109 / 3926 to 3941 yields 0.255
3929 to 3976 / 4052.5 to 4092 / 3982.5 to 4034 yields -0.171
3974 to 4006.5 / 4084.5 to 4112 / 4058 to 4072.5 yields -0.144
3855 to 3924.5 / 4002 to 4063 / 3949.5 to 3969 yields 0.217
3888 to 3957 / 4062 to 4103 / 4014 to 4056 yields -0.166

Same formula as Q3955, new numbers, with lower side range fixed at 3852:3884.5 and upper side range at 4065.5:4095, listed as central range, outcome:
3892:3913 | 0.07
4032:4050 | -0.06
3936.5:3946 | 0.04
